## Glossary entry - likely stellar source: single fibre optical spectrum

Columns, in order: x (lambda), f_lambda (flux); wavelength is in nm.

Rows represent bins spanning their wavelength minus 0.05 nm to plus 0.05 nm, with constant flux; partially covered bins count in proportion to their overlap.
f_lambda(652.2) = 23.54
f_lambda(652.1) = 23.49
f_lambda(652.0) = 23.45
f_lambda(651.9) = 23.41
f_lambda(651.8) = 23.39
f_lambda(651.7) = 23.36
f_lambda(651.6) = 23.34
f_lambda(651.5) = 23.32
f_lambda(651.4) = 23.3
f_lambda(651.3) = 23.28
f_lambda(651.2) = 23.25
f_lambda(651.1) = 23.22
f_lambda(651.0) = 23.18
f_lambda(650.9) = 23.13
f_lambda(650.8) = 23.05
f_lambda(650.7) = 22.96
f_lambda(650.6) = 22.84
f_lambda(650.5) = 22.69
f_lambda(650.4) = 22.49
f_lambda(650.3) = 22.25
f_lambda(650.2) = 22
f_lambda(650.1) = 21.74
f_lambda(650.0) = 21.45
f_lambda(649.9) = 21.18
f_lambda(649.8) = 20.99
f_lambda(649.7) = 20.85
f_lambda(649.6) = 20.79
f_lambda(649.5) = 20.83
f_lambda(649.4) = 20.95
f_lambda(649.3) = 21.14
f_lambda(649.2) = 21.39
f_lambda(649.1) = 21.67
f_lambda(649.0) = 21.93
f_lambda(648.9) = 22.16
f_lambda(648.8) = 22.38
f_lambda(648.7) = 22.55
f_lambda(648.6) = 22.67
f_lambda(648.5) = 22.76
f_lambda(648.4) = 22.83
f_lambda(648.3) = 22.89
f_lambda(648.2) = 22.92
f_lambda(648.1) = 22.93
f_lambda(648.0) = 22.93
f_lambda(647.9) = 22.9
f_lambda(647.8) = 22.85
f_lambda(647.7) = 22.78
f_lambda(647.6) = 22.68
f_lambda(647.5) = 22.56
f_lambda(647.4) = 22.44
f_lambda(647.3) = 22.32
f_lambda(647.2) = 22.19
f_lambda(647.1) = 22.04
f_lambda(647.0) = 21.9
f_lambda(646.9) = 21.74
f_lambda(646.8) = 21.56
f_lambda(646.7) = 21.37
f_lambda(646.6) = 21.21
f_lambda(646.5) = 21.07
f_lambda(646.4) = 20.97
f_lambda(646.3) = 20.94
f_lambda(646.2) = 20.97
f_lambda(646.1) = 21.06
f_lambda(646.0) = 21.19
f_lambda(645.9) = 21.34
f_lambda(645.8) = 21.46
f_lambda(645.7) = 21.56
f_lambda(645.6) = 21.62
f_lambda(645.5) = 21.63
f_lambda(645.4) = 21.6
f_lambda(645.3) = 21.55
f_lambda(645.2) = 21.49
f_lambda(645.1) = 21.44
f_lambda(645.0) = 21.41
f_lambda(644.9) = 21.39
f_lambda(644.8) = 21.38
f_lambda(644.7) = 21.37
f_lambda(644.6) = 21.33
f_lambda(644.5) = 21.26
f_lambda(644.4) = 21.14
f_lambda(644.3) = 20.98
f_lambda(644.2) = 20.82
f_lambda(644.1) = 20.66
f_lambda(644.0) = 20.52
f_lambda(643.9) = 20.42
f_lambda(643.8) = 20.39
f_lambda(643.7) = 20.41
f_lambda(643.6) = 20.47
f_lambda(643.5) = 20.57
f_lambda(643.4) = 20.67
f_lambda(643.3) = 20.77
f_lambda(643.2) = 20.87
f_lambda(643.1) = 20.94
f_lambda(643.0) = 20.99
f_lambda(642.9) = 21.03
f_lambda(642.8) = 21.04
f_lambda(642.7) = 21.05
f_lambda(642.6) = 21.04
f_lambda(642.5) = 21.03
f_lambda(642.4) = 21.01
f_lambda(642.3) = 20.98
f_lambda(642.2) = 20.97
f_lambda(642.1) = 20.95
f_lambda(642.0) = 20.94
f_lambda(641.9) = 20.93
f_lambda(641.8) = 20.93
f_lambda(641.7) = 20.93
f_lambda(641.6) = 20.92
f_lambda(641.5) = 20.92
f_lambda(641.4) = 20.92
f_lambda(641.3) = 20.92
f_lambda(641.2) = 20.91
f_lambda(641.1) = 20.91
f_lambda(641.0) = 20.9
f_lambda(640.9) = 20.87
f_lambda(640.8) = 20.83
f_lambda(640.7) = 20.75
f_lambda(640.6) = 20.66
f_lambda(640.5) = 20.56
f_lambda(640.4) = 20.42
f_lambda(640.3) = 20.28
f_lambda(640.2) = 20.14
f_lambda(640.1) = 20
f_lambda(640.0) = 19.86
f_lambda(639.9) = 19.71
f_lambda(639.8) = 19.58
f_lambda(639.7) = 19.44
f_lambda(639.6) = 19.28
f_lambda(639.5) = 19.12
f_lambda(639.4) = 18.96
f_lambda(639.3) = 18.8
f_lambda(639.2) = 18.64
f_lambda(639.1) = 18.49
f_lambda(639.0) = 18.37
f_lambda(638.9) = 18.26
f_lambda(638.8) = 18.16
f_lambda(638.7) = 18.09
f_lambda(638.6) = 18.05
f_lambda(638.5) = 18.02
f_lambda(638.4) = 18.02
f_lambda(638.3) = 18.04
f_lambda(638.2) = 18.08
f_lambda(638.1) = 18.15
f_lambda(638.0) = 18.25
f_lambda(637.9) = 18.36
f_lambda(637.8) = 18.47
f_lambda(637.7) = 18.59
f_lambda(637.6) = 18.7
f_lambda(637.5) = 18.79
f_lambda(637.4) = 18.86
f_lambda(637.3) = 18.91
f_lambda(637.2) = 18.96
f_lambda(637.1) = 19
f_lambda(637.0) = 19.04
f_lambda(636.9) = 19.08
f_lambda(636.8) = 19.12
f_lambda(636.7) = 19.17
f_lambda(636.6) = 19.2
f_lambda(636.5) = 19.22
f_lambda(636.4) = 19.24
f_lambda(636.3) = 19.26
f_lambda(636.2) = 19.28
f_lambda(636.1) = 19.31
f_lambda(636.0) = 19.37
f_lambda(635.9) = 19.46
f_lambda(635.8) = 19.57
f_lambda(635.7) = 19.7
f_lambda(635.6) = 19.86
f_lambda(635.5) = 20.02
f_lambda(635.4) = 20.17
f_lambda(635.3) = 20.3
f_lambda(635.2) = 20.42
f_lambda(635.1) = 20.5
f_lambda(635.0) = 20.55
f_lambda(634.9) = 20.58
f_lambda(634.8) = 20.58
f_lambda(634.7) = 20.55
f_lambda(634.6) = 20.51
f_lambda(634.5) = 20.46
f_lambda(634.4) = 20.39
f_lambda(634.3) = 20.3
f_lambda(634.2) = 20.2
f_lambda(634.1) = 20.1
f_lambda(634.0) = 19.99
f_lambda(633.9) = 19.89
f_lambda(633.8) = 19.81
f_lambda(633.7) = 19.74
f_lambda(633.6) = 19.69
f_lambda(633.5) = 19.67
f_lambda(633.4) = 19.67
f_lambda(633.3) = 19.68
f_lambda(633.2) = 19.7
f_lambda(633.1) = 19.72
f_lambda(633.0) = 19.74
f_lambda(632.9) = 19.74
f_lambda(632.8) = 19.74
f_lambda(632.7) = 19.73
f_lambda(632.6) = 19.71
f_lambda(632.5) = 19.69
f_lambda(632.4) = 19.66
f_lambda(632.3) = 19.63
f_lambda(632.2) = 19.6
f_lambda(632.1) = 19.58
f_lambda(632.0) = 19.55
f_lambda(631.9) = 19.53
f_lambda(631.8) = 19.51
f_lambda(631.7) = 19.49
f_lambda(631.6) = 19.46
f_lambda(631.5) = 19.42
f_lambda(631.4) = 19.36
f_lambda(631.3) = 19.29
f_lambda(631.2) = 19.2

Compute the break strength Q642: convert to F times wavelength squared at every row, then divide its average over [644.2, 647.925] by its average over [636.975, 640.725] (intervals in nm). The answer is 1.2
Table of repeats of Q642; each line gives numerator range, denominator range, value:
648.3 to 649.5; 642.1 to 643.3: 1.07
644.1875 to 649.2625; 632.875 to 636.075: 1.13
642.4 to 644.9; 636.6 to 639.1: 1.15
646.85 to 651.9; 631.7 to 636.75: 1.18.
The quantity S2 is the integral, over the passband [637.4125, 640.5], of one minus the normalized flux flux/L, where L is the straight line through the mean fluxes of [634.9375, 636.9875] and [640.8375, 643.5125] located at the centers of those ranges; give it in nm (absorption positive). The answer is 0.213 nm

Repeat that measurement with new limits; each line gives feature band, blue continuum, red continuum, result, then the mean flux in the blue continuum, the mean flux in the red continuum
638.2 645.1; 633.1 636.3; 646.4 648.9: 0.32 nm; 20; 22.3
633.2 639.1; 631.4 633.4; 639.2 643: 0.19 nm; 19.6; 20.5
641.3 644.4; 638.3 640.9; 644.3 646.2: -0.05 nm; 19.3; 21.4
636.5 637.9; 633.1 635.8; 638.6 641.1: 0.07 nm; 20.1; 19.6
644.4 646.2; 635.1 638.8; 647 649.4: 0.01 nm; 19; 22.4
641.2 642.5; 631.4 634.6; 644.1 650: 0.00 nm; 19.8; 21.7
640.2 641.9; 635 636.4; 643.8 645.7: -0.01 nm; 19.8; 21.2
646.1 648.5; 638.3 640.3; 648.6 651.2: -0.10 nm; 18.9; 22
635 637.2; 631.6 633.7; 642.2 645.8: 0.06 nm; 19.6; 21.1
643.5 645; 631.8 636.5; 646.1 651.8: 0.04 nm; 19.9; 22.2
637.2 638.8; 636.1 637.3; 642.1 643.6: 0.09 nm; 19.1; 20.9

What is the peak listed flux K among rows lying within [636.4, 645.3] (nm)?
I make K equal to 21.55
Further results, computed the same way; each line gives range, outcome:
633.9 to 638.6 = 20.58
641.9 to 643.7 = 21.05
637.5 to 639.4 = 18.96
